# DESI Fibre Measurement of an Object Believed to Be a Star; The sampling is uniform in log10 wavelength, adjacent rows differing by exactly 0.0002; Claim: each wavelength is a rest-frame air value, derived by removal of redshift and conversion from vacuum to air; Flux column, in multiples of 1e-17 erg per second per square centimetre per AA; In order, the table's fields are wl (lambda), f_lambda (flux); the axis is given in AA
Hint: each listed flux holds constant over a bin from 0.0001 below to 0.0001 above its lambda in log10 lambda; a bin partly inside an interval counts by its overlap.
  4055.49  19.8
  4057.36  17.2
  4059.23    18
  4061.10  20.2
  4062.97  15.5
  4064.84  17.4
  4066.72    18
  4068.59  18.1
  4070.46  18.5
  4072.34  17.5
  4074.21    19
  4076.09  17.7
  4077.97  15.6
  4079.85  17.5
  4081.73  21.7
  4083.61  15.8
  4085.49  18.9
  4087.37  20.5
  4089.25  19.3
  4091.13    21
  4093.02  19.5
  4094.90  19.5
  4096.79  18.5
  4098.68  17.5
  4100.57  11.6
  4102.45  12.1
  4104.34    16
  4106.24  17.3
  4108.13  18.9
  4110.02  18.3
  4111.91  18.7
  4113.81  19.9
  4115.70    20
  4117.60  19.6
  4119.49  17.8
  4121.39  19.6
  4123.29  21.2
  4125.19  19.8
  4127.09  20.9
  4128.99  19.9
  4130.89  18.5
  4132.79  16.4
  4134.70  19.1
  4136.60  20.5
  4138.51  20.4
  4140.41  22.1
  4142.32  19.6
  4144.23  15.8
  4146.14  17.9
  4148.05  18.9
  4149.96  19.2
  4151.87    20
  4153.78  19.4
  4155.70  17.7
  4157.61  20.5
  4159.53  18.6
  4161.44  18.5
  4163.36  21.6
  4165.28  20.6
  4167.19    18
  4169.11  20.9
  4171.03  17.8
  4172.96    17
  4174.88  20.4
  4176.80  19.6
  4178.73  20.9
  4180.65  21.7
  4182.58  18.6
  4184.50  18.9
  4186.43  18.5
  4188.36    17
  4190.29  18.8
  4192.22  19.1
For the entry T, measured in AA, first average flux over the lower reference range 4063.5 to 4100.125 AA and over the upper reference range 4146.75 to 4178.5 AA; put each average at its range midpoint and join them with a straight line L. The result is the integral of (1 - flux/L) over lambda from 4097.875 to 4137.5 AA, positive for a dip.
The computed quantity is 1.1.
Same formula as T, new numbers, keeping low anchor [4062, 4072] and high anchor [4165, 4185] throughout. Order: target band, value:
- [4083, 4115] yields 0.4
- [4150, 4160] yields -0.1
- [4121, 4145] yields -1.1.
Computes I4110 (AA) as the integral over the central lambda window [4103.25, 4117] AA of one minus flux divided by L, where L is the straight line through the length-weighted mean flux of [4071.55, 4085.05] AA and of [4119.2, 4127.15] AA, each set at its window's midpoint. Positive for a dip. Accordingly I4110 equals 0.7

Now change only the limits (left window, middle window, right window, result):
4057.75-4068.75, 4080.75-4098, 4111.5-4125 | -0.67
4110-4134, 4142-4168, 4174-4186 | 0.88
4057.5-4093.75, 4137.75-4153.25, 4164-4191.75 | -0.23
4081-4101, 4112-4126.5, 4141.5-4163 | -0.72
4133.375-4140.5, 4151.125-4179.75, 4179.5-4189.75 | 0.00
